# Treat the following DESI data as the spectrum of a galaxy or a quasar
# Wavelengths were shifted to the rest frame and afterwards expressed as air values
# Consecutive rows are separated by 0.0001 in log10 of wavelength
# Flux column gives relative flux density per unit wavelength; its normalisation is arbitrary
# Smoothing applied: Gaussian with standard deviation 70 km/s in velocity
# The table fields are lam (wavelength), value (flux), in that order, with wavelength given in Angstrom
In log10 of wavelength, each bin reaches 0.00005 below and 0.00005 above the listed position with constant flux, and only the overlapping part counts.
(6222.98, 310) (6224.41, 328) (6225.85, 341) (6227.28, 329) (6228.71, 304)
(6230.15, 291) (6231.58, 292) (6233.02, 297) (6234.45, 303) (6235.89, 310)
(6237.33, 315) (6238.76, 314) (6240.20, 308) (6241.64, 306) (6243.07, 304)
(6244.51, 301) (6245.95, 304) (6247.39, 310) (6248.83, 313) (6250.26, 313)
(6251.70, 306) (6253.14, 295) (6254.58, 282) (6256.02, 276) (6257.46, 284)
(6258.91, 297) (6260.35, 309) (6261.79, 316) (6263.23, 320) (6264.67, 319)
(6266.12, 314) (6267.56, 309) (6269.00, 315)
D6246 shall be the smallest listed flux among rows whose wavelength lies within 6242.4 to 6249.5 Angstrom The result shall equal 301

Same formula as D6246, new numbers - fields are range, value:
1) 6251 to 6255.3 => 282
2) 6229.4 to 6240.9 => 291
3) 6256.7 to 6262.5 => 284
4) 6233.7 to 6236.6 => 303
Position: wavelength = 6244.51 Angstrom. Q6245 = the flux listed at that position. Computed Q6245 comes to 301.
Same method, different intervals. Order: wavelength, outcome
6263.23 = 320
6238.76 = 314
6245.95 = 304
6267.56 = 309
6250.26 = 313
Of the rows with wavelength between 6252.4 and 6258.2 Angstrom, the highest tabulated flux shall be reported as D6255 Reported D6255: 295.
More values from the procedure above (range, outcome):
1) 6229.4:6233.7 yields 297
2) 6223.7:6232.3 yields 341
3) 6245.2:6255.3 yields 313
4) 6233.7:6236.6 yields 310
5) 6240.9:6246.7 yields 306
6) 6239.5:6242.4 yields 308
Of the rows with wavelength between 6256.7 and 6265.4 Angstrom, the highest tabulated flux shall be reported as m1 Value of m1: 320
